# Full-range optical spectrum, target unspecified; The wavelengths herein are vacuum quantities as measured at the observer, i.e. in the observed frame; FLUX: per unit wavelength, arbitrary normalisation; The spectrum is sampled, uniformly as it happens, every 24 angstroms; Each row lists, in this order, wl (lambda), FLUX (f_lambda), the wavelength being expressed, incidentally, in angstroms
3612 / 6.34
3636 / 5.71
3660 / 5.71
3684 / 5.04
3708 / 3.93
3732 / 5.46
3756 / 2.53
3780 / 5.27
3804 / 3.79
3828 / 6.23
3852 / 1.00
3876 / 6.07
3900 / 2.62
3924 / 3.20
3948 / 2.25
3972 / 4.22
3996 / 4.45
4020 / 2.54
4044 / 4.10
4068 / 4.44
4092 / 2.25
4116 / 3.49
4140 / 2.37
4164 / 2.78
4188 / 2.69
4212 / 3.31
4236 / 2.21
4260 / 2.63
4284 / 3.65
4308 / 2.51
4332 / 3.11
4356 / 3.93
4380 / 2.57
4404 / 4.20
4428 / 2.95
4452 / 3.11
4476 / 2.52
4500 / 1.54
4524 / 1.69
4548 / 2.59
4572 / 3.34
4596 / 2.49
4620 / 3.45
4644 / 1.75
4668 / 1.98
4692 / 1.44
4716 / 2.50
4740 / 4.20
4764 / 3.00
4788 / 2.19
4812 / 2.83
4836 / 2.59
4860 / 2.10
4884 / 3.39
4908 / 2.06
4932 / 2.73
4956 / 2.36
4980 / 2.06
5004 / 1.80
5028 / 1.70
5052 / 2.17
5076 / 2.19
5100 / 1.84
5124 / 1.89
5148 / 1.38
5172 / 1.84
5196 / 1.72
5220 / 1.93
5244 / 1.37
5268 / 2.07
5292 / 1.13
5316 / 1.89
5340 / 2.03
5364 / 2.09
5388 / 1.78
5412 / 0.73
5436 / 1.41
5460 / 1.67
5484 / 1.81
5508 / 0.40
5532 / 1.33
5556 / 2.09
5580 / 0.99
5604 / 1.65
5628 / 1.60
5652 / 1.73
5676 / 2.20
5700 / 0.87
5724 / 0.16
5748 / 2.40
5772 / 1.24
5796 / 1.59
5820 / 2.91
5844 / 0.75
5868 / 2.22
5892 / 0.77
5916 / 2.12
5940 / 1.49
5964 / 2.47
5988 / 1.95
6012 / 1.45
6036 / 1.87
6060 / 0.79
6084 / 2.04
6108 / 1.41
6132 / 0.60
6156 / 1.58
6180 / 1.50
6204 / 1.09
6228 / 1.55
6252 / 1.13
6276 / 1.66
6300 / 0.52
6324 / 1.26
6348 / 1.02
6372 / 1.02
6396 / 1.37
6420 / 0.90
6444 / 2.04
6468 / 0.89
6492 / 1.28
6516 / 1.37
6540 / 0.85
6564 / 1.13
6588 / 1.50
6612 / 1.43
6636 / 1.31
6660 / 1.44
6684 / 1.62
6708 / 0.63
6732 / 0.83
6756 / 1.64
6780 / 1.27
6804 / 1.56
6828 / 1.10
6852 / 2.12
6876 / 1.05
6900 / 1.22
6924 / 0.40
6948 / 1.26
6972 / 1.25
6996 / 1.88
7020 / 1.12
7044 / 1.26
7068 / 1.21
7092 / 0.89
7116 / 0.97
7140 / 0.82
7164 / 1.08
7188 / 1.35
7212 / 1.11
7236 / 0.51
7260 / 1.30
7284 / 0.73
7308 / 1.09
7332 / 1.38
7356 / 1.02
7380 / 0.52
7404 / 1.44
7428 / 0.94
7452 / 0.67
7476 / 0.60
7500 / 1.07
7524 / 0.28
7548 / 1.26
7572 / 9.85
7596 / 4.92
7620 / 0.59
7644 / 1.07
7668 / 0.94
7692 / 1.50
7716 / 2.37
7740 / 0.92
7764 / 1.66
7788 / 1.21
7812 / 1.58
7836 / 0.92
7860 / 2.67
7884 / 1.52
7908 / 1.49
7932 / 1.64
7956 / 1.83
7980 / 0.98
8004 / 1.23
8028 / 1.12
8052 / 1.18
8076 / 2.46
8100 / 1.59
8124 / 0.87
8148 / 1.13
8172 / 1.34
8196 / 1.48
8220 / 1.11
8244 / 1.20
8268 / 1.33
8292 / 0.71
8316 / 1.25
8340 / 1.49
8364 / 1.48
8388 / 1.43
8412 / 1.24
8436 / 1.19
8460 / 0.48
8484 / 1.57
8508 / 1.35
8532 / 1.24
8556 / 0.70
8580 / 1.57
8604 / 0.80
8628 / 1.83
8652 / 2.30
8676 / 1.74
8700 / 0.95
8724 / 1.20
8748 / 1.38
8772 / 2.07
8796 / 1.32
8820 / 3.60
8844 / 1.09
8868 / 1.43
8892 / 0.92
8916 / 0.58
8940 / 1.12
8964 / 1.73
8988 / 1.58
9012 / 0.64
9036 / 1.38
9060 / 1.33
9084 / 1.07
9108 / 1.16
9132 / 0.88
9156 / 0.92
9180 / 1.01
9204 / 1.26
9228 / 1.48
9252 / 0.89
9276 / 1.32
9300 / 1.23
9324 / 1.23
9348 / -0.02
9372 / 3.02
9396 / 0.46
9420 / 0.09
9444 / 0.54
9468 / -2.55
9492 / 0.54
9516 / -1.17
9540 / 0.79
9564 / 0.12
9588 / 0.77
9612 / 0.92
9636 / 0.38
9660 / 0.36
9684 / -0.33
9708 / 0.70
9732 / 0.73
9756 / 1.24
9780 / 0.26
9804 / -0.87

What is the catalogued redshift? 1.033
